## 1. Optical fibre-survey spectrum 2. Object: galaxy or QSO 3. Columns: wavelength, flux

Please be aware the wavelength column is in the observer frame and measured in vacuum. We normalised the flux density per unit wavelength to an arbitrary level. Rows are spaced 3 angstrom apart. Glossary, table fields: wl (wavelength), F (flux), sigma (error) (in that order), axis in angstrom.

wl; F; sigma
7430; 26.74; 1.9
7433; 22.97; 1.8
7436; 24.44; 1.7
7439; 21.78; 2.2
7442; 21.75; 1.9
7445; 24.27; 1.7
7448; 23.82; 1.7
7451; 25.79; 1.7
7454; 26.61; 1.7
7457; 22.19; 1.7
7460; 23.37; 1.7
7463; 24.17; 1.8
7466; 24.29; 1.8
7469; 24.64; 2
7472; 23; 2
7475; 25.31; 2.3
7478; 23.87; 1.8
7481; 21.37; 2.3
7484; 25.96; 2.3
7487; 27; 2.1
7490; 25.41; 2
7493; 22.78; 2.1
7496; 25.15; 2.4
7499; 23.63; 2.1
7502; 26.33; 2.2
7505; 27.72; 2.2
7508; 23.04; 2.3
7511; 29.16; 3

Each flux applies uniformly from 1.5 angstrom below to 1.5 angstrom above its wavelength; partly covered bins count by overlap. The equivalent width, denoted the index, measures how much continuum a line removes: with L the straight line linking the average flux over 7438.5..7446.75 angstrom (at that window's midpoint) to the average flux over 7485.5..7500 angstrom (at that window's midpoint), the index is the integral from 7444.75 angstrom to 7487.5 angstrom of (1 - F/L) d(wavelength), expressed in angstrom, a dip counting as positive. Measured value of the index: -1.1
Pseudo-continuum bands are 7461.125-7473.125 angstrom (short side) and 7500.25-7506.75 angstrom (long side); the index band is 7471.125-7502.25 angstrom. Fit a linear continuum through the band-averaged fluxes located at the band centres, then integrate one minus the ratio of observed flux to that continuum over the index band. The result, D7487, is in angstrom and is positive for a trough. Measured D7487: 1.2 angstrom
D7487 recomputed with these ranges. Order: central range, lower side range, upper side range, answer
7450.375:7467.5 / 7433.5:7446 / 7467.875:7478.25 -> -0.5 angstrom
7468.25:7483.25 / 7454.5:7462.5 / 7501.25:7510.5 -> 0.4 angstrom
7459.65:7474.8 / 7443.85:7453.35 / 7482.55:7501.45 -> 0.5 angstrom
